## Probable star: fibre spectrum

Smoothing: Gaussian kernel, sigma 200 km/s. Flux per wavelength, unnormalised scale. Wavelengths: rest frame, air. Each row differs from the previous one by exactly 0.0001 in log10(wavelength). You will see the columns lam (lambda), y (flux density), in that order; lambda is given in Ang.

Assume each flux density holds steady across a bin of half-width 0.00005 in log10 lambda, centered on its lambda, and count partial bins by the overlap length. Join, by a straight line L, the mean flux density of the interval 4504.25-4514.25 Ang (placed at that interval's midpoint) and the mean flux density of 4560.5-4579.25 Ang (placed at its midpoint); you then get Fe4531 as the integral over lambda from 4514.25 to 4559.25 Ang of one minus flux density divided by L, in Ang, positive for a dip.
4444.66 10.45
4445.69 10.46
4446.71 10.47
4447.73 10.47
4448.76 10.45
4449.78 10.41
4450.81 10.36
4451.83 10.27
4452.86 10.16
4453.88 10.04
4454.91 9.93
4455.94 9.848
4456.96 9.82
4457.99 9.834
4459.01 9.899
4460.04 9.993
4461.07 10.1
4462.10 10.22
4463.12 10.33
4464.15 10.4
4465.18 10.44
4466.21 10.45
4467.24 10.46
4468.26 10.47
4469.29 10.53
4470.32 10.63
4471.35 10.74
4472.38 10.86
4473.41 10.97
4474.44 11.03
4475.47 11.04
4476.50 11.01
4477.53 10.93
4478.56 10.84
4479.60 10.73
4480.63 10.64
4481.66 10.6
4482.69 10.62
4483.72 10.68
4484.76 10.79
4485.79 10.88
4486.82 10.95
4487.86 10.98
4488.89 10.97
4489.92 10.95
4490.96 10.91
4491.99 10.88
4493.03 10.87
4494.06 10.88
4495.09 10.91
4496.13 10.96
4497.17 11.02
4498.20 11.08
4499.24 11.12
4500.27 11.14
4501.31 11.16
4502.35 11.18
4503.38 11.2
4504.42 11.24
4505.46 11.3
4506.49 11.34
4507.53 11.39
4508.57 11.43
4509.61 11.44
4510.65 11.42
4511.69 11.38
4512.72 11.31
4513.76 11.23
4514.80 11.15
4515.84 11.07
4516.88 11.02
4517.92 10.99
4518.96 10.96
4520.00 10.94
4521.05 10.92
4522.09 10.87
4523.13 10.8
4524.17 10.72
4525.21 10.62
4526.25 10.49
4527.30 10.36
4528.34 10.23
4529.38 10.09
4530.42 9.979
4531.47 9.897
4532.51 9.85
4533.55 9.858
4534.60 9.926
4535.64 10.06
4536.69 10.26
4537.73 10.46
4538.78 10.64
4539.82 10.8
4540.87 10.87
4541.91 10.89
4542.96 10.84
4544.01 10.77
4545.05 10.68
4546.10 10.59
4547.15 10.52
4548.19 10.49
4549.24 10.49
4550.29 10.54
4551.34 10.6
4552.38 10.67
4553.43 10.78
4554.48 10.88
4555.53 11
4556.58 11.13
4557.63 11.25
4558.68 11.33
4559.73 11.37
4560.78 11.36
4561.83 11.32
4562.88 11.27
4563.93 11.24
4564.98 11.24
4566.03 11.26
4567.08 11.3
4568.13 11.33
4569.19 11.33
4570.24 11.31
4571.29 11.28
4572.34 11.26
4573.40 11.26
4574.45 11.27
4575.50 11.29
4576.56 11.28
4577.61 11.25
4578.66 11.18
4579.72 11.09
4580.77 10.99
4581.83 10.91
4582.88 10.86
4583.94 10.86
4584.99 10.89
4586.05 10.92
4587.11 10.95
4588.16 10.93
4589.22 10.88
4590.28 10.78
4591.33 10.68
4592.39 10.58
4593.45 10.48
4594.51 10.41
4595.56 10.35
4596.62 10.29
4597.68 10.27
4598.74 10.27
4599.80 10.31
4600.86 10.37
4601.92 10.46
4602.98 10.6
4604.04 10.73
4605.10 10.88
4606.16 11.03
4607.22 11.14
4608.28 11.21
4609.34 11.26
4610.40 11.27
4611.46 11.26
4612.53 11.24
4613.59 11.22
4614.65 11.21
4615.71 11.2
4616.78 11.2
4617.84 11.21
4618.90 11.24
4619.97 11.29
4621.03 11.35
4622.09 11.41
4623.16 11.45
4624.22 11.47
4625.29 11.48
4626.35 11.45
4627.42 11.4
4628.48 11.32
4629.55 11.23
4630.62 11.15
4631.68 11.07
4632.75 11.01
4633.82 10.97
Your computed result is 2.7 Ang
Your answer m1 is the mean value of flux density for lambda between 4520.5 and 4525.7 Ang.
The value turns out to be 10.8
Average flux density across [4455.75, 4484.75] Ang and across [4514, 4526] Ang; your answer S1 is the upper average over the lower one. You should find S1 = 1.04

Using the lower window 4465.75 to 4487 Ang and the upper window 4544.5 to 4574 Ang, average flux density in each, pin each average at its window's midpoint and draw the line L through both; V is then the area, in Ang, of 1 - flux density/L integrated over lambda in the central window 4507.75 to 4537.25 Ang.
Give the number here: 0.6 Ang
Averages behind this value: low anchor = 10.8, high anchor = 11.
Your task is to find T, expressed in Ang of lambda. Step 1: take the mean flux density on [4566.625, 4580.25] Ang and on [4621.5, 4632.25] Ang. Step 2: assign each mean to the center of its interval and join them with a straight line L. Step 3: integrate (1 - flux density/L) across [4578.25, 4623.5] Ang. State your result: 1.6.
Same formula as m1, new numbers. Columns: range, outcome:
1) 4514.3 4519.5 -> 11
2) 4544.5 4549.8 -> 10.6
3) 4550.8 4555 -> 10.7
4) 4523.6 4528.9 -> 10.5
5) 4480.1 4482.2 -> 10.6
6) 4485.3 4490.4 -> 11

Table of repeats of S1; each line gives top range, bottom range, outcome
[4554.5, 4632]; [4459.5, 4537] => 1.03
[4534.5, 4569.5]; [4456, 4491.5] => 1.03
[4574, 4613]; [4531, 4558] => 1.03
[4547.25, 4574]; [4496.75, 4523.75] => 0.99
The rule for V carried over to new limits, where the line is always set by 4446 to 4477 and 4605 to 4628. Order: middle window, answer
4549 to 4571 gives -0.3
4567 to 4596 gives 0.2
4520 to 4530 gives 0.2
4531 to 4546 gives 0.6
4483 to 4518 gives -1.6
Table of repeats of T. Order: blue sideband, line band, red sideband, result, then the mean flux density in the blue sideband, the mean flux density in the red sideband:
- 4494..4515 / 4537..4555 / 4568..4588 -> 0.8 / 11.2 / 11.1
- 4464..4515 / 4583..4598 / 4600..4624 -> 0.5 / 11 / 11.1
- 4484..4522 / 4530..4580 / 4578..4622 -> 0.5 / 11.1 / 10.9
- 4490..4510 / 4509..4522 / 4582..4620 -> -0.1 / 11.1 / 10.8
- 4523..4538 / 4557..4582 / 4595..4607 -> -2.1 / 10.2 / 10.5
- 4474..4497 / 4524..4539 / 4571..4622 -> 0.9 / 10.9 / 10.9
